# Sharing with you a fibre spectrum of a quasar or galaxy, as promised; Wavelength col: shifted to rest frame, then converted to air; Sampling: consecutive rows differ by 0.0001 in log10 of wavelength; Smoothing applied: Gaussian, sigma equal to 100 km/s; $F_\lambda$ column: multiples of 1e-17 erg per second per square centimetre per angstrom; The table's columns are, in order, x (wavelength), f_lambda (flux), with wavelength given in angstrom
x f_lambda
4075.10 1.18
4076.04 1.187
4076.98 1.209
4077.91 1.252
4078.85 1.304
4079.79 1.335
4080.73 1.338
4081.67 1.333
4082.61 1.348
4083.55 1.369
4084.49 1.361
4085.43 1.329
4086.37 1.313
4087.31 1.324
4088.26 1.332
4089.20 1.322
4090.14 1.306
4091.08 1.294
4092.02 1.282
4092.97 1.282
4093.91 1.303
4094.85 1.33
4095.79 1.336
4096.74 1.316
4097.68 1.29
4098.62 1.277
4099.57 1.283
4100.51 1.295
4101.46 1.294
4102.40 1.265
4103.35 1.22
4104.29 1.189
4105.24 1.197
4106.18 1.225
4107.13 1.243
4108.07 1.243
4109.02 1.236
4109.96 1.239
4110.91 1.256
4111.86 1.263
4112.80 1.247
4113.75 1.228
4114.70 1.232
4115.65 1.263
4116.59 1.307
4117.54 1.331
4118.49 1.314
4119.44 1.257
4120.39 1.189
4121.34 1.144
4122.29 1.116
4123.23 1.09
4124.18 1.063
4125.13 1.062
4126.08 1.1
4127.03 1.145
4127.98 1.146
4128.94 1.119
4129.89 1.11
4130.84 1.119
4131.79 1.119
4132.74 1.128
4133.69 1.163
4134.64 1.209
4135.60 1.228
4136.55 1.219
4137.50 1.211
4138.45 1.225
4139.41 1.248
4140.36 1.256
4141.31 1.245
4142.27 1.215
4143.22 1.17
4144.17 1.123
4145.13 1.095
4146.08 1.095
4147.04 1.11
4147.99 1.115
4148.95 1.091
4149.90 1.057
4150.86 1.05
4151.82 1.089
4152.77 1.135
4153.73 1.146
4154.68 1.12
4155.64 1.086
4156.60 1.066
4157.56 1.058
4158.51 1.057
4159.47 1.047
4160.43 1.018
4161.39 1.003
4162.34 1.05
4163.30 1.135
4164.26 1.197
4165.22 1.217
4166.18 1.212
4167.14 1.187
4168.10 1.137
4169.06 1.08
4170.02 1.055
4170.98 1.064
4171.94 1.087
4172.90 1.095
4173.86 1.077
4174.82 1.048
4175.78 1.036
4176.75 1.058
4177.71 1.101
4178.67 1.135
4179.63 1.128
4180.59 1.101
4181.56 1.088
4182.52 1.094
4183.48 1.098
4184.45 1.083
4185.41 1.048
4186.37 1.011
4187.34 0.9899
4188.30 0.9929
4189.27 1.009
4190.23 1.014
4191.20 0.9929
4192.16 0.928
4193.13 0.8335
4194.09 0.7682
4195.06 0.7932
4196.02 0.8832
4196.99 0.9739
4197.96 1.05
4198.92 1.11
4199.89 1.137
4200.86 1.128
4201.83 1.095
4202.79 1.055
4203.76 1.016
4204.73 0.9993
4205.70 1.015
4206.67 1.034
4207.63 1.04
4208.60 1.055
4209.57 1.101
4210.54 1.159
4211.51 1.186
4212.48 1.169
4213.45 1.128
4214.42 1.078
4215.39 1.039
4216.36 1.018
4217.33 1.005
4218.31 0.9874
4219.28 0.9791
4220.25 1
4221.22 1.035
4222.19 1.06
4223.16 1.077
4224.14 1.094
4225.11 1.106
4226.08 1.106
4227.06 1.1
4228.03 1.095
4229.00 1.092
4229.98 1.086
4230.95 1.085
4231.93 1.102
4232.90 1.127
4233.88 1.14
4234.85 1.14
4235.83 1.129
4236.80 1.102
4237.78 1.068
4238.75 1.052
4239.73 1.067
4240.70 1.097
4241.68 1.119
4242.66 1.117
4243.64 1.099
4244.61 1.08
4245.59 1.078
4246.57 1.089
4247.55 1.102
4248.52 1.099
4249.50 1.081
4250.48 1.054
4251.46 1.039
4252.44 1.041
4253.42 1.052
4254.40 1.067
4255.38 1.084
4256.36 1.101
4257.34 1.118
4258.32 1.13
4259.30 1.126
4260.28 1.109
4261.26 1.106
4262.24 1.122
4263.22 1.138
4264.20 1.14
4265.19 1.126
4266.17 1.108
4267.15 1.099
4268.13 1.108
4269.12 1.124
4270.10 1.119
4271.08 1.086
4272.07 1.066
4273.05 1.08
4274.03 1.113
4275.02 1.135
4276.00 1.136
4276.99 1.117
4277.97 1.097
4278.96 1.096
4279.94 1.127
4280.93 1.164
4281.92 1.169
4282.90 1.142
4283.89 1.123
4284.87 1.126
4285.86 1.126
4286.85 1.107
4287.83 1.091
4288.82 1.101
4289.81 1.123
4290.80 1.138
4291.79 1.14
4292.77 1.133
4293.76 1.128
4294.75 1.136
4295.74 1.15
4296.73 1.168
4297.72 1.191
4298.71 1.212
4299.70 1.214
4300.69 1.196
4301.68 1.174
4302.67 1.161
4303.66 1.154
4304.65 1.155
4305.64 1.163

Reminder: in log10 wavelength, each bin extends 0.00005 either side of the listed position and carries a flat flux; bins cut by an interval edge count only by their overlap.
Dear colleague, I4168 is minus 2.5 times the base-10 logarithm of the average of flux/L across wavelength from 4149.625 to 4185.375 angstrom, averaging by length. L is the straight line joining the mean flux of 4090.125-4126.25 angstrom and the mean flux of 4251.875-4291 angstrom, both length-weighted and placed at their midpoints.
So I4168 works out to 0.10 mag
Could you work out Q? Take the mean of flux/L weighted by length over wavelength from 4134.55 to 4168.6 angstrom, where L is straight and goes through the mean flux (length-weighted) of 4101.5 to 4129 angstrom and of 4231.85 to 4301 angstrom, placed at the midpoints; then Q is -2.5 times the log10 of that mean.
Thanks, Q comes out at 0.05 mag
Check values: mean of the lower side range 1.21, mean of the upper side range 1.11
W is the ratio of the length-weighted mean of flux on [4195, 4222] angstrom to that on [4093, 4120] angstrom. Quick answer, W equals 0.83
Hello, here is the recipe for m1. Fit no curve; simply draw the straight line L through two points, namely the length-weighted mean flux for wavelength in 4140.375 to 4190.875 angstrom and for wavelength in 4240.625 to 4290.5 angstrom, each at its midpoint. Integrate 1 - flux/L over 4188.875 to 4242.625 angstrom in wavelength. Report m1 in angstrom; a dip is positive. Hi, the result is 2.3 angstrom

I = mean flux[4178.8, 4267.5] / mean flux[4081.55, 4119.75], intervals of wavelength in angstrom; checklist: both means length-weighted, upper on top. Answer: 0.83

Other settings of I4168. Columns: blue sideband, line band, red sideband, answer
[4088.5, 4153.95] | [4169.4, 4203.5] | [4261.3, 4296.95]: 0.14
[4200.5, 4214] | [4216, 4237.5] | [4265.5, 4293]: 0.02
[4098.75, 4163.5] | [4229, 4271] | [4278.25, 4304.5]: 0.05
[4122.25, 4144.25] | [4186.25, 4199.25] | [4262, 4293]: 0.20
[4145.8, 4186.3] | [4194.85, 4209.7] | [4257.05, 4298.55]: 0.07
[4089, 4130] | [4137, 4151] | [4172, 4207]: -0.01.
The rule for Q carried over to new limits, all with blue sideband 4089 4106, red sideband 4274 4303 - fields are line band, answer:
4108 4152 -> 0.073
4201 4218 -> 0.123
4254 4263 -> 0.052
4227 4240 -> 0.078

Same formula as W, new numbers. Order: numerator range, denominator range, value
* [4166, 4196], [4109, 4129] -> 0.87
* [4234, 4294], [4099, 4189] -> 0.97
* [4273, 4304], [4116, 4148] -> 0.97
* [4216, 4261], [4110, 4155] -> 0.92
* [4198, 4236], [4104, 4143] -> 0.90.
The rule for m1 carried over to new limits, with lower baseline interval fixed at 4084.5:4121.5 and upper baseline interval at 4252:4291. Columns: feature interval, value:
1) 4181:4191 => 1.3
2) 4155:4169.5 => 1.3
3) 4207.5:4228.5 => 1.6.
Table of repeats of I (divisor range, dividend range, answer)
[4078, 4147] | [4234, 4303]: 0.90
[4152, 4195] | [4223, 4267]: 1.03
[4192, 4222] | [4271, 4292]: 1.09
